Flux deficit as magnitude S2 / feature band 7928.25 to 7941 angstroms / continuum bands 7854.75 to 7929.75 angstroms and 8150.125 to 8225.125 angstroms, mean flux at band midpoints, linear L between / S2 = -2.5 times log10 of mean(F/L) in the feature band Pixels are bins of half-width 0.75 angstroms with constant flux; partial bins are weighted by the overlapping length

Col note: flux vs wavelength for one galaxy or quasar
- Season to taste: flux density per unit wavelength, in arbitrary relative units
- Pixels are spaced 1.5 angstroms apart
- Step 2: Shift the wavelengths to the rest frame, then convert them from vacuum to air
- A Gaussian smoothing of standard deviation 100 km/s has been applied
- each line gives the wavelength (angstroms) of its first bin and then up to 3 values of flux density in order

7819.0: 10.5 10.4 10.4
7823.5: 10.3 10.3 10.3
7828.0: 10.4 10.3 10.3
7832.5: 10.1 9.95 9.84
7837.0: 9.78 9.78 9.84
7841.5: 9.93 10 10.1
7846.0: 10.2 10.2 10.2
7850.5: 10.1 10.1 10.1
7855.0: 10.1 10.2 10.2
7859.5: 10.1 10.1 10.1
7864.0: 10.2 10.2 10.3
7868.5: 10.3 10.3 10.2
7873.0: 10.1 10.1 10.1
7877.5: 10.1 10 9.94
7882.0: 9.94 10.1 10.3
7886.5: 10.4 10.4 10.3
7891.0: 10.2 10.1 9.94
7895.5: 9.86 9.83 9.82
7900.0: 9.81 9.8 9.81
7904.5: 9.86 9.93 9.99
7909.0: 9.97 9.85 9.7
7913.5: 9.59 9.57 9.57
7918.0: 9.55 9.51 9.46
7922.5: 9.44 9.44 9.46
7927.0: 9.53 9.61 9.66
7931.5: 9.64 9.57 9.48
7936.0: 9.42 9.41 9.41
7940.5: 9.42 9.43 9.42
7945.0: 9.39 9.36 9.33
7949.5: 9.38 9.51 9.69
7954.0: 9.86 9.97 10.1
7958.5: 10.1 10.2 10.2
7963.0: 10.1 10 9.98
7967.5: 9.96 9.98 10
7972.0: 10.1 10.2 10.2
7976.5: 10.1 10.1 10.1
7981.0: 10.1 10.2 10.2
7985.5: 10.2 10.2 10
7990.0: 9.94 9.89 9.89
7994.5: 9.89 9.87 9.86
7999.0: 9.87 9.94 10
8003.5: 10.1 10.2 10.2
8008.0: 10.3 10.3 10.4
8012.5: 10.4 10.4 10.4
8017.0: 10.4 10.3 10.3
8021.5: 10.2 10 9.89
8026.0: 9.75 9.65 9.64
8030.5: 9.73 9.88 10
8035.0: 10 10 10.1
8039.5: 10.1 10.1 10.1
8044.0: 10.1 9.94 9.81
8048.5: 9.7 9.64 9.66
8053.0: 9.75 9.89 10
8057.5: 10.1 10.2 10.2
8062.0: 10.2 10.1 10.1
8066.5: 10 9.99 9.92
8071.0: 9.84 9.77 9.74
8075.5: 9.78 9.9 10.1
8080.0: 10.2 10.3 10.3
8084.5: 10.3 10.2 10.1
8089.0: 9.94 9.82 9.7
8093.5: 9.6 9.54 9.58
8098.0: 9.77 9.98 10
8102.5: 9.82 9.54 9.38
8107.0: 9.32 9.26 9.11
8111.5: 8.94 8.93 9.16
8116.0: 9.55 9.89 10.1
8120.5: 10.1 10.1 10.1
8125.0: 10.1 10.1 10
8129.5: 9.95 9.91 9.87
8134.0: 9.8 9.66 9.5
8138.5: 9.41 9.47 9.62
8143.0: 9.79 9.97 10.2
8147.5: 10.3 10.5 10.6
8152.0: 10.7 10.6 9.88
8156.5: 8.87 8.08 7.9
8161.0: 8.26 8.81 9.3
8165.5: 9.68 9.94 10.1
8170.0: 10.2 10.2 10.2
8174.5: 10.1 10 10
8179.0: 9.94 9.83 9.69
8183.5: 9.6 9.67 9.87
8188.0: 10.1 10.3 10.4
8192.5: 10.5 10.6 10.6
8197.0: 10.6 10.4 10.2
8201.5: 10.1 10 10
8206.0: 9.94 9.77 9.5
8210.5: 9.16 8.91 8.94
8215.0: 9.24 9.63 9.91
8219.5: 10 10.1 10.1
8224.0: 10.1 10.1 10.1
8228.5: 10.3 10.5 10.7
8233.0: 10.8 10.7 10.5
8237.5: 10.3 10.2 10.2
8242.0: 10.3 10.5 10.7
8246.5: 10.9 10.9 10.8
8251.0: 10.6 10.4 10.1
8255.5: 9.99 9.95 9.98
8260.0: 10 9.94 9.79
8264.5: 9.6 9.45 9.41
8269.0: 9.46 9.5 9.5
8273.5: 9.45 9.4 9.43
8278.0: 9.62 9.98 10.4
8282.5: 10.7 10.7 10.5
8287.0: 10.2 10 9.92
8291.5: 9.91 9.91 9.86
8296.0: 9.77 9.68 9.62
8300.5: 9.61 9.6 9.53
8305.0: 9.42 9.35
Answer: 0.05 mag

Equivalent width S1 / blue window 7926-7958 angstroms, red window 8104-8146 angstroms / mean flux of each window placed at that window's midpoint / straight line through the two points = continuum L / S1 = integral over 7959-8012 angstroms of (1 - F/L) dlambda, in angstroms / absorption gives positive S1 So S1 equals -2.7 angstroms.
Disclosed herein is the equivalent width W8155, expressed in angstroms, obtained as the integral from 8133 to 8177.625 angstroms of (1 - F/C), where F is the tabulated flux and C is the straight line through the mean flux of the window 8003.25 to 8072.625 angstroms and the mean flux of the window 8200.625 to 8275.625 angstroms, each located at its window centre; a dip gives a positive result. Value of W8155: 1.4 angstroms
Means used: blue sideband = 10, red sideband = 10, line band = 9.72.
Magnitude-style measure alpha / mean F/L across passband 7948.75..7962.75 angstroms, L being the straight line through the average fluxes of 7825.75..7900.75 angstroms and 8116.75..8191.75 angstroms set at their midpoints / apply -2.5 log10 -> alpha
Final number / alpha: 0.013 mag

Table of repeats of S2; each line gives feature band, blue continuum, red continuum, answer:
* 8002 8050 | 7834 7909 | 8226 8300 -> 0.00 mag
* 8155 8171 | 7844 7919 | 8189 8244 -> 0.11 mag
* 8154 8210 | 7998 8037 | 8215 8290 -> 0.03 mag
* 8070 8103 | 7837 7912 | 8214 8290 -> 0.02 mag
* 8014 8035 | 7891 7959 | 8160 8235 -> -0.03 mag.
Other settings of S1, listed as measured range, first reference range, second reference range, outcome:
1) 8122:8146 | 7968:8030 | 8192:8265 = 0.67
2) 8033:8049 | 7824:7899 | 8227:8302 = 0.16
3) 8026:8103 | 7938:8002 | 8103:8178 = -1.18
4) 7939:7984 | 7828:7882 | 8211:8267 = 1.04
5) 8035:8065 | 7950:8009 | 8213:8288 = 0.18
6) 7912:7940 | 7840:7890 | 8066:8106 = 1.54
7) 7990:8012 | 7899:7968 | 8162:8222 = -0.70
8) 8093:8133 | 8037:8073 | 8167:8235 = 1.22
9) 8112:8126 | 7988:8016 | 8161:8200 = 0.36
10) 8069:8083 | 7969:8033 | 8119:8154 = 0.10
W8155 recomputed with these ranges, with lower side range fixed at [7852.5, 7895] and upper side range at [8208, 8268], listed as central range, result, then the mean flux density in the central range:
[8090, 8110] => 1.0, 9.62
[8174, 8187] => 0.3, 9.85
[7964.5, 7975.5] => 0.1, 10.1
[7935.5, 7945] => 0.7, 9.42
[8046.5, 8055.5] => 0.3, 9.75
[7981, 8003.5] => 0.3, 10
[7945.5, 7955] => 0.6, 9.53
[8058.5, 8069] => 0.0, 10.1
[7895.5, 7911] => 0.4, 9.87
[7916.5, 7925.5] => 0.6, 9.49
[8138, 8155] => 0.0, 10.1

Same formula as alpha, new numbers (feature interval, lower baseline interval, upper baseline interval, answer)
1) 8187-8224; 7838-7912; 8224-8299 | 0.02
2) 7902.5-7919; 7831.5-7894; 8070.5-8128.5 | 0.03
